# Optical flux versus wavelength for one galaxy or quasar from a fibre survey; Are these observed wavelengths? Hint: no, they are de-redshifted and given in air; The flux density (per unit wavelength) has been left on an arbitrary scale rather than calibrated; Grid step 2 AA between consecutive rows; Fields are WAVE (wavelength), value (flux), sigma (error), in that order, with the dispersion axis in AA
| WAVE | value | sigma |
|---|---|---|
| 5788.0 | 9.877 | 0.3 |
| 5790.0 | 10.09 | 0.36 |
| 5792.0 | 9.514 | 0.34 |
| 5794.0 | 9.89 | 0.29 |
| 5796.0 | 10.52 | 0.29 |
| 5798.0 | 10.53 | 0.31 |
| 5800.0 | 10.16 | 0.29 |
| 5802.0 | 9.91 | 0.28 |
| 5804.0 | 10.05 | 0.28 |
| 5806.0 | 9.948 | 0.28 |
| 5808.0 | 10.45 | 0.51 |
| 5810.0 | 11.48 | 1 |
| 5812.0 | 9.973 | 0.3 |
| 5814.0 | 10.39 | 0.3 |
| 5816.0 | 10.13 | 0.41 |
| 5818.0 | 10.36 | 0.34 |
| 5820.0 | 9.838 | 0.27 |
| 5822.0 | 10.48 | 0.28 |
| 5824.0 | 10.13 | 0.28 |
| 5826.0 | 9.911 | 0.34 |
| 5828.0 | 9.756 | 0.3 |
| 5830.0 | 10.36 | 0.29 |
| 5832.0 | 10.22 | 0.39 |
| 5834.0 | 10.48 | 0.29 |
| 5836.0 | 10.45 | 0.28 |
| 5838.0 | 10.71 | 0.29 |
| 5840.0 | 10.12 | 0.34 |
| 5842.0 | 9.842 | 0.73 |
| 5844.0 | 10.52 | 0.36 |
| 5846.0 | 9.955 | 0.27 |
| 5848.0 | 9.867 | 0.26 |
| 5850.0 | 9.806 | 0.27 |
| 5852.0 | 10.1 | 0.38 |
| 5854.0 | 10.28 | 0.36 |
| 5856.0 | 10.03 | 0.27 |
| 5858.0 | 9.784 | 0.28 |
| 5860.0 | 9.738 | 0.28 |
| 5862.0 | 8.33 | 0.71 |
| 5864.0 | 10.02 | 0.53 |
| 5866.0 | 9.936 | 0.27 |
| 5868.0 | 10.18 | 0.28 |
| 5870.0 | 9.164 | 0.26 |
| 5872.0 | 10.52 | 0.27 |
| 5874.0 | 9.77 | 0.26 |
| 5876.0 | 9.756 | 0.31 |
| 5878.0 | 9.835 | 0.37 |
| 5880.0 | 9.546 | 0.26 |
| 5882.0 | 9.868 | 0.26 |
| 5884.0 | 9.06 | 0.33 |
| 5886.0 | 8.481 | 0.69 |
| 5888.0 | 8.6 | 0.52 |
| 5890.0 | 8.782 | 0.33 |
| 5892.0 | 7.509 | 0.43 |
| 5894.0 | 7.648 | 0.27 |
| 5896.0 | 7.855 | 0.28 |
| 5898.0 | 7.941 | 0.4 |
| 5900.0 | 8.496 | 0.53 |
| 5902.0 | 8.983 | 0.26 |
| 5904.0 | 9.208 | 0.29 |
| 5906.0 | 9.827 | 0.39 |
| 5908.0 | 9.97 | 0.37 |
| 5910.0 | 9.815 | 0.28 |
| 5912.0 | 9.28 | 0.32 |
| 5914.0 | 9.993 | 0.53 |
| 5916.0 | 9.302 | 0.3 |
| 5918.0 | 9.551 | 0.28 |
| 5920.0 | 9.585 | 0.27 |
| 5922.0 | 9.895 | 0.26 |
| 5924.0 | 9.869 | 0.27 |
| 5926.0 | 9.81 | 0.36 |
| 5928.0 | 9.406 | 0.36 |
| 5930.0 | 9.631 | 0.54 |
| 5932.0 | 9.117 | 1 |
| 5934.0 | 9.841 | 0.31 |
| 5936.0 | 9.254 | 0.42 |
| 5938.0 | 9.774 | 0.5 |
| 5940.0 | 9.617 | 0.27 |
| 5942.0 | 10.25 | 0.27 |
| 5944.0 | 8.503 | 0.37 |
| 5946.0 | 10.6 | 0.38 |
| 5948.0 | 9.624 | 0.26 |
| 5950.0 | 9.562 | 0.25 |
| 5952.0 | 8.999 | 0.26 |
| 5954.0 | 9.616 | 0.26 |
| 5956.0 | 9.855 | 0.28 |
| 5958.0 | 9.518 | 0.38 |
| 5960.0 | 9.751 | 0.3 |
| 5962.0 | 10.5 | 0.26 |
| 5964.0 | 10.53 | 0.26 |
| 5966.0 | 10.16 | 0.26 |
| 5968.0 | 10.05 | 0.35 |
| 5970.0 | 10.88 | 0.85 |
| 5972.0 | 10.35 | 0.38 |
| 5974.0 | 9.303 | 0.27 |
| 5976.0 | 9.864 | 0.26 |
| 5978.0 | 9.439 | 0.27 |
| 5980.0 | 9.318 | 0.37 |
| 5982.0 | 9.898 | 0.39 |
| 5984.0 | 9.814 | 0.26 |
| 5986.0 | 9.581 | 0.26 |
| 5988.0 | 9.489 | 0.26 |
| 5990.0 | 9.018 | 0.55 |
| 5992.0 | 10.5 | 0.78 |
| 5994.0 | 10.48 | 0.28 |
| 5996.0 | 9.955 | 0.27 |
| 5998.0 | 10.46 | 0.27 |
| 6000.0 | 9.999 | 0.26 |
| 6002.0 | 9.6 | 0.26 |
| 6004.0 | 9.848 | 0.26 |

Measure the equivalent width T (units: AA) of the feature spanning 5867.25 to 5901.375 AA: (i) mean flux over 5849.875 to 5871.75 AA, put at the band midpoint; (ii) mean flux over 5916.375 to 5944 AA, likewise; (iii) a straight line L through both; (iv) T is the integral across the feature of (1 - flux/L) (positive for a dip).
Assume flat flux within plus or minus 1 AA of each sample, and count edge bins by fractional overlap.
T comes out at 2.6 AA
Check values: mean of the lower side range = 9.78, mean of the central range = 8.99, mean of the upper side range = 9.61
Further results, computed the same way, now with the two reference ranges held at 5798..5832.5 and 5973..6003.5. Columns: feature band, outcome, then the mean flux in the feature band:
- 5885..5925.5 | 3.9 AA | 9.04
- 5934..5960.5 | 0.7 AA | 9.62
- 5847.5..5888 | 1.7 AA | 9.67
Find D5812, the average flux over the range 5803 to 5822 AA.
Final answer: 10.3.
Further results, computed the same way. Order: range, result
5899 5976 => 9.69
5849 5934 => 9.39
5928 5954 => 9.56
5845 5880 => 9.82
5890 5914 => 8.83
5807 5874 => 10.1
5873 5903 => 8.81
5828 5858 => 10.2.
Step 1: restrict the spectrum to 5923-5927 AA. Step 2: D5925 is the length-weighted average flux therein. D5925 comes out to 9.84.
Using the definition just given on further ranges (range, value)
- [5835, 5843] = 10.3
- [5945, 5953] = 9.7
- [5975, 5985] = 9.67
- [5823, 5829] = 9.93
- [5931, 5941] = 9.52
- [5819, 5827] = 10.1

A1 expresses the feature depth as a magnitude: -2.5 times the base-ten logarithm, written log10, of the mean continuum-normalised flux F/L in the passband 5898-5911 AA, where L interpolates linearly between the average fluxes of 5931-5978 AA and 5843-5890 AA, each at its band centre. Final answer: 0.05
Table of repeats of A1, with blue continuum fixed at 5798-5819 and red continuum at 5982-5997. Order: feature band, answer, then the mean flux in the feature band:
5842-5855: 0.01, 10.1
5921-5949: 0.04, 9.66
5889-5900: 0.25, 8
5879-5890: 0.12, 9.08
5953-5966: -0.01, 9.98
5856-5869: 0.05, 9.69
